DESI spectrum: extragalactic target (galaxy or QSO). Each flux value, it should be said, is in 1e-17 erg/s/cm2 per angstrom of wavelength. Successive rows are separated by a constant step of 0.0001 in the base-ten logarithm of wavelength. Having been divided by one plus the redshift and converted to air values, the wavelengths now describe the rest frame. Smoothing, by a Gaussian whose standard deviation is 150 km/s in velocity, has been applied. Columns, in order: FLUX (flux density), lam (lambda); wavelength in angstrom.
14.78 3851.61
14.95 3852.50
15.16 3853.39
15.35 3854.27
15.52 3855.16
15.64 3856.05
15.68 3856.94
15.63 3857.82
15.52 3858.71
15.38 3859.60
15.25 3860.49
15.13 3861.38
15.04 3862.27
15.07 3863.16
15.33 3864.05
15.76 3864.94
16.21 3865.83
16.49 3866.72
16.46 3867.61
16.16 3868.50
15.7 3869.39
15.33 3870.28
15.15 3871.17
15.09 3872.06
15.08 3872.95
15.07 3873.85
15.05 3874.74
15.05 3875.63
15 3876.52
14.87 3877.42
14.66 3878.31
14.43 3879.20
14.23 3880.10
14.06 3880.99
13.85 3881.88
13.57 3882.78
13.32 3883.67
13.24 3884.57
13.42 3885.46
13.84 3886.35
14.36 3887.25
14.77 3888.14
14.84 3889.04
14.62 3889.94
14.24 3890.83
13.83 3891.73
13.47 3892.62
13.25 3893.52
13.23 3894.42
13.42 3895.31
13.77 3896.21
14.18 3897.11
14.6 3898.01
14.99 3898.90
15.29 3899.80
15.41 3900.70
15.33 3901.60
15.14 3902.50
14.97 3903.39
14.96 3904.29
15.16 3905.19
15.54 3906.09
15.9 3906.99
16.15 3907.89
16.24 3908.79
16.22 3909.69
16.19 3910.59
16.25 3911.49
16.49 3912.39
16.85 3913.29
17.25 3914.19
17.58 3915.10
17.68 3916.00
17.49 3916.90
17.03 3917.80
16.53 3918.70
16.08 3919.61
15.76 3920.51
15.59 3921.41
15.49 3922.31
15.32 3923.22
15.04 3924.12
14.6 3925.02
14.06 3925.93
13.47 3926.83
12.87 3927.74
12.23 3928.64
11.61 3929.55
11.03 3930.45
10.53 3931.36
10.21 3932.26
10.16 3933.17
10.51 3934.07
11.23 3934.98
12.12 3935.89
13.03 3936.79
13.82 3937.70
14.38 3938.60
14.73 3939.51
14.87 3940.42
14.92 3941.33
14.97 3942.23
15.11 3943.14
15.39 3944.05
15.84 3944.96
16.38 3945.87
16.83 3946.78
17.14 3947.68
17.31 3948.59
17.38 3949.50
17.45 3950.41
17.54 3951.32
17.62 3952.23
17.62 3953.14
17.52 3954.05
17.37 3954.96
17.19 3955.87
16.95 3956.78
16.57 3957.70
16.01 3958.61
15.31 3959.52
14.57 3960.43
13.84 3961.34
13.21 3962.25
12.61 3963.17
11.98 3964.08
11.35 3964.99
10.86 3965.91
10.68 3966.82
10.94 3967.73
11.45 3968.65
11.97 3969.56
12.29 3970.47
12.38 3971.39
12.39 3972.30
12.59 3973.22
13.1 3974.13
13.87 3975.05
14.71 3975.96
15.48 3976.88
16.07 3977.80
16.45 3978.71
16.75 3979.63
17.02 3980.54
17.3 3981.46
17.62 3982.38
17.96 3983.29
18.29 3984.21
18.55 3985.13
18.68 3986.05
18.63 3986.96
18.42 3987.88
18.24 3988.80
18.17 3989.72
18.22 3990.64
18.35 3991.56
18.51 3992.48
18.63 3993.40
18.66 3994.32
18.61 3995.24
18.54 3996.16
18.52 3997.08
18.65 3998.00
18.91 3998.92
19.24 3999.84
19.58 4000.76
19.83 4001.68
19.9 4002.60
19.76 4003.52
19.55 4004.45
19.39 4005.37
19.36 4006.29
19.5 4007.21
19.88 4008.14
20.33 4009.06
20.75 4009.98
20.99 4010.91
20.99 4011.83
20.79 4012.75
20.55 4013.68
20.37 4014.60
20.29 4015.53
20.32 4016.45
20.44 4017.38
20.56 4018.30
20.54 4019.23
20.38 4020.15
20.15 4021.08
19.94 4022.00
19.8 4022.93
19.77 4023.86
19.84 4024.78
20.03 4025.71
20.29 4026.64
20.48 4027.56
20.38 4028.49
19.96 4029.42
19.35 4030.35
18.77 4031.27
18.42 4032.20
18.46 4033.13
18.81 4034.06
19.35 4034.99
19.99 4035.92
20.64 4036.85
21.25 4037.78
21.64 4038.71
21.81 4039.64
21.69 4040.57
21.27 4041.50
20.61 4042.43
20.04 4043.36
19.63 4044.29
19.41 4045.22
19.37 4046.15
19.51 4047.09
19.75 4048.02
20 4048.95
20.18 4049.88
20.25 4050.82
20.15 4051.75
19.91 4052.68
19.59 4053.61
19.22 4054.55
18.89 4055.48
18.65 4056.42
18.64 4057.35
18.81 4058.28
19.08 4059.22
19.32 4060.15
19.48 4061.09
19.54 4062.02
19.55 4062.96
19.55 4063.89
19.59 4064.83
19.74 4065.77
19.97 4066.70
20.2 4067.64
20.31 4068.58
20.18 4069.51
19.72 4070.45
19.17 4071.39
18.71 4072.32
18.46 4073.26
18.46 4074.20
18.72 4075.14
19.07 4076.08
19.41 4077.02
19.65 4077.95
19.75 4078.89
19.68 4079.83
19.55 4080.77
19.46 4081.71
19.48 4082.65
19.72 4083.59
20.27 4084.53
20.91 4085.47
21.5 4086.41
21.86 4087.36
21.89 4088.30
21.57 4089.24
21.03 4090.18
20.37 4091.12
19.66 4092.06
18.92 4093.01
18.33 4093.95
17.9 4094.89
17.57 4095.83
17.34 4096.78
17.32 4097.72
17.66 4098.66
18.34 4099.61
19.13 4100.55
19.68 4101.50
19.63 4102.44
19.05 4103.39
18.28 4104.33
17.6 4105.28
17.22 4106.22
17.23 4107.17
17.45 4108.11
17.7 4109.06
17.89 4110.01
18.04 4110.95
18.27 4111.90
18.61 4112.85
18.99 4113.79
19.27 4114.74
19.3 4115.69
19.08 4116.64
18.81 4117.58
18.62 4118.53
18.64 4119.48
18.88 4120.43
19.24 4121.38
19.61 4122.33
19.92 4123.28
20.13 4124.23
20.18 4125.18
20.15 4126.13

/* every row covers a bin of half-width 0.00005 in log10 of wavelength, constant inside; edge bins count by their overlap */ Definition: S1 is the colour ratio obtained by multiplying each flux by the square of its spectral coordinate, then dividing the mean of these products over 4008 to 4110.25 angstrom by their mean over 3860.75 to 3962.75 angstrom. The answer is 1.41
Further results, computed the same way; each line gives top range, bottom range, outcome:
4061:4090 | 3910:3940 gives 1.49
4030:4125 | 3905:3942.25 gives 1.44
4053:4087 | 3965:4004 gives 1.23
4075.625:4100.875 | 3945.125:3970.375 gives 1.39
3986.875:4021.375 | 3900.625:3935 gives 1.38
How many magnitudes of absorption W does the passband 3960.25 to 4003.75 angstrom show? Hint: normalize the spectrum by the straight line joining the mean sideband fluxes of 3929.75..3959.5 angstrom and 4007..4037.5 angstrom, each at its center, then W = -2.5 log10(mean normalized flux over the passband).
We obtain 0.09 mag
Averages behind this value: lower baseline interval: 15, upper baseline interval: 20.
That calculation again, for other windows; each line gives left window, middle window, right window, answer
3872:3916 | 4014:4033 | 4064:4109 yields -0.12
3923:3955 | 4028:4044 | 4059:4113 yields -0.15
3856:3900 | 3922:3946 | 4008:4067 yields 0.23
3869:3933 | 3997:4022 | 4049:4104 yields -0.14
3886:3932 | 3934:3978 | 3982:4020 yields 0.18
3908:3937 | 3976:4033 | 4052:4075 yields -0.11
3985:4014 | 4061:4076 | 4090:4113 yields -0.04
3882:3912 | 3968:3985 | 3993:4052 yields 0.21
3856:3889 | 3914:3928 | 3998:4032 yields 0.06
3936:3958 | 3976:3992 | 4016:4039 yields 0.02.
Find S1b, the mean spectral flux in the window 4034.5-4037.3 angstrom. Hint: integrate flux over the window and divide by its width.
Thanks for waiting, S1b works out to 20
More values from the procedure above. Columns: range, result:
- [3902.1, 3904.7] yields 15.1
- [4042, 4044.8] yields 20.1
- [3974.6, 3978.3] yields 15.1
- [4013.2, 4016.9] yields 20.4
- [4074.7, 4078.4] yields 19.2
